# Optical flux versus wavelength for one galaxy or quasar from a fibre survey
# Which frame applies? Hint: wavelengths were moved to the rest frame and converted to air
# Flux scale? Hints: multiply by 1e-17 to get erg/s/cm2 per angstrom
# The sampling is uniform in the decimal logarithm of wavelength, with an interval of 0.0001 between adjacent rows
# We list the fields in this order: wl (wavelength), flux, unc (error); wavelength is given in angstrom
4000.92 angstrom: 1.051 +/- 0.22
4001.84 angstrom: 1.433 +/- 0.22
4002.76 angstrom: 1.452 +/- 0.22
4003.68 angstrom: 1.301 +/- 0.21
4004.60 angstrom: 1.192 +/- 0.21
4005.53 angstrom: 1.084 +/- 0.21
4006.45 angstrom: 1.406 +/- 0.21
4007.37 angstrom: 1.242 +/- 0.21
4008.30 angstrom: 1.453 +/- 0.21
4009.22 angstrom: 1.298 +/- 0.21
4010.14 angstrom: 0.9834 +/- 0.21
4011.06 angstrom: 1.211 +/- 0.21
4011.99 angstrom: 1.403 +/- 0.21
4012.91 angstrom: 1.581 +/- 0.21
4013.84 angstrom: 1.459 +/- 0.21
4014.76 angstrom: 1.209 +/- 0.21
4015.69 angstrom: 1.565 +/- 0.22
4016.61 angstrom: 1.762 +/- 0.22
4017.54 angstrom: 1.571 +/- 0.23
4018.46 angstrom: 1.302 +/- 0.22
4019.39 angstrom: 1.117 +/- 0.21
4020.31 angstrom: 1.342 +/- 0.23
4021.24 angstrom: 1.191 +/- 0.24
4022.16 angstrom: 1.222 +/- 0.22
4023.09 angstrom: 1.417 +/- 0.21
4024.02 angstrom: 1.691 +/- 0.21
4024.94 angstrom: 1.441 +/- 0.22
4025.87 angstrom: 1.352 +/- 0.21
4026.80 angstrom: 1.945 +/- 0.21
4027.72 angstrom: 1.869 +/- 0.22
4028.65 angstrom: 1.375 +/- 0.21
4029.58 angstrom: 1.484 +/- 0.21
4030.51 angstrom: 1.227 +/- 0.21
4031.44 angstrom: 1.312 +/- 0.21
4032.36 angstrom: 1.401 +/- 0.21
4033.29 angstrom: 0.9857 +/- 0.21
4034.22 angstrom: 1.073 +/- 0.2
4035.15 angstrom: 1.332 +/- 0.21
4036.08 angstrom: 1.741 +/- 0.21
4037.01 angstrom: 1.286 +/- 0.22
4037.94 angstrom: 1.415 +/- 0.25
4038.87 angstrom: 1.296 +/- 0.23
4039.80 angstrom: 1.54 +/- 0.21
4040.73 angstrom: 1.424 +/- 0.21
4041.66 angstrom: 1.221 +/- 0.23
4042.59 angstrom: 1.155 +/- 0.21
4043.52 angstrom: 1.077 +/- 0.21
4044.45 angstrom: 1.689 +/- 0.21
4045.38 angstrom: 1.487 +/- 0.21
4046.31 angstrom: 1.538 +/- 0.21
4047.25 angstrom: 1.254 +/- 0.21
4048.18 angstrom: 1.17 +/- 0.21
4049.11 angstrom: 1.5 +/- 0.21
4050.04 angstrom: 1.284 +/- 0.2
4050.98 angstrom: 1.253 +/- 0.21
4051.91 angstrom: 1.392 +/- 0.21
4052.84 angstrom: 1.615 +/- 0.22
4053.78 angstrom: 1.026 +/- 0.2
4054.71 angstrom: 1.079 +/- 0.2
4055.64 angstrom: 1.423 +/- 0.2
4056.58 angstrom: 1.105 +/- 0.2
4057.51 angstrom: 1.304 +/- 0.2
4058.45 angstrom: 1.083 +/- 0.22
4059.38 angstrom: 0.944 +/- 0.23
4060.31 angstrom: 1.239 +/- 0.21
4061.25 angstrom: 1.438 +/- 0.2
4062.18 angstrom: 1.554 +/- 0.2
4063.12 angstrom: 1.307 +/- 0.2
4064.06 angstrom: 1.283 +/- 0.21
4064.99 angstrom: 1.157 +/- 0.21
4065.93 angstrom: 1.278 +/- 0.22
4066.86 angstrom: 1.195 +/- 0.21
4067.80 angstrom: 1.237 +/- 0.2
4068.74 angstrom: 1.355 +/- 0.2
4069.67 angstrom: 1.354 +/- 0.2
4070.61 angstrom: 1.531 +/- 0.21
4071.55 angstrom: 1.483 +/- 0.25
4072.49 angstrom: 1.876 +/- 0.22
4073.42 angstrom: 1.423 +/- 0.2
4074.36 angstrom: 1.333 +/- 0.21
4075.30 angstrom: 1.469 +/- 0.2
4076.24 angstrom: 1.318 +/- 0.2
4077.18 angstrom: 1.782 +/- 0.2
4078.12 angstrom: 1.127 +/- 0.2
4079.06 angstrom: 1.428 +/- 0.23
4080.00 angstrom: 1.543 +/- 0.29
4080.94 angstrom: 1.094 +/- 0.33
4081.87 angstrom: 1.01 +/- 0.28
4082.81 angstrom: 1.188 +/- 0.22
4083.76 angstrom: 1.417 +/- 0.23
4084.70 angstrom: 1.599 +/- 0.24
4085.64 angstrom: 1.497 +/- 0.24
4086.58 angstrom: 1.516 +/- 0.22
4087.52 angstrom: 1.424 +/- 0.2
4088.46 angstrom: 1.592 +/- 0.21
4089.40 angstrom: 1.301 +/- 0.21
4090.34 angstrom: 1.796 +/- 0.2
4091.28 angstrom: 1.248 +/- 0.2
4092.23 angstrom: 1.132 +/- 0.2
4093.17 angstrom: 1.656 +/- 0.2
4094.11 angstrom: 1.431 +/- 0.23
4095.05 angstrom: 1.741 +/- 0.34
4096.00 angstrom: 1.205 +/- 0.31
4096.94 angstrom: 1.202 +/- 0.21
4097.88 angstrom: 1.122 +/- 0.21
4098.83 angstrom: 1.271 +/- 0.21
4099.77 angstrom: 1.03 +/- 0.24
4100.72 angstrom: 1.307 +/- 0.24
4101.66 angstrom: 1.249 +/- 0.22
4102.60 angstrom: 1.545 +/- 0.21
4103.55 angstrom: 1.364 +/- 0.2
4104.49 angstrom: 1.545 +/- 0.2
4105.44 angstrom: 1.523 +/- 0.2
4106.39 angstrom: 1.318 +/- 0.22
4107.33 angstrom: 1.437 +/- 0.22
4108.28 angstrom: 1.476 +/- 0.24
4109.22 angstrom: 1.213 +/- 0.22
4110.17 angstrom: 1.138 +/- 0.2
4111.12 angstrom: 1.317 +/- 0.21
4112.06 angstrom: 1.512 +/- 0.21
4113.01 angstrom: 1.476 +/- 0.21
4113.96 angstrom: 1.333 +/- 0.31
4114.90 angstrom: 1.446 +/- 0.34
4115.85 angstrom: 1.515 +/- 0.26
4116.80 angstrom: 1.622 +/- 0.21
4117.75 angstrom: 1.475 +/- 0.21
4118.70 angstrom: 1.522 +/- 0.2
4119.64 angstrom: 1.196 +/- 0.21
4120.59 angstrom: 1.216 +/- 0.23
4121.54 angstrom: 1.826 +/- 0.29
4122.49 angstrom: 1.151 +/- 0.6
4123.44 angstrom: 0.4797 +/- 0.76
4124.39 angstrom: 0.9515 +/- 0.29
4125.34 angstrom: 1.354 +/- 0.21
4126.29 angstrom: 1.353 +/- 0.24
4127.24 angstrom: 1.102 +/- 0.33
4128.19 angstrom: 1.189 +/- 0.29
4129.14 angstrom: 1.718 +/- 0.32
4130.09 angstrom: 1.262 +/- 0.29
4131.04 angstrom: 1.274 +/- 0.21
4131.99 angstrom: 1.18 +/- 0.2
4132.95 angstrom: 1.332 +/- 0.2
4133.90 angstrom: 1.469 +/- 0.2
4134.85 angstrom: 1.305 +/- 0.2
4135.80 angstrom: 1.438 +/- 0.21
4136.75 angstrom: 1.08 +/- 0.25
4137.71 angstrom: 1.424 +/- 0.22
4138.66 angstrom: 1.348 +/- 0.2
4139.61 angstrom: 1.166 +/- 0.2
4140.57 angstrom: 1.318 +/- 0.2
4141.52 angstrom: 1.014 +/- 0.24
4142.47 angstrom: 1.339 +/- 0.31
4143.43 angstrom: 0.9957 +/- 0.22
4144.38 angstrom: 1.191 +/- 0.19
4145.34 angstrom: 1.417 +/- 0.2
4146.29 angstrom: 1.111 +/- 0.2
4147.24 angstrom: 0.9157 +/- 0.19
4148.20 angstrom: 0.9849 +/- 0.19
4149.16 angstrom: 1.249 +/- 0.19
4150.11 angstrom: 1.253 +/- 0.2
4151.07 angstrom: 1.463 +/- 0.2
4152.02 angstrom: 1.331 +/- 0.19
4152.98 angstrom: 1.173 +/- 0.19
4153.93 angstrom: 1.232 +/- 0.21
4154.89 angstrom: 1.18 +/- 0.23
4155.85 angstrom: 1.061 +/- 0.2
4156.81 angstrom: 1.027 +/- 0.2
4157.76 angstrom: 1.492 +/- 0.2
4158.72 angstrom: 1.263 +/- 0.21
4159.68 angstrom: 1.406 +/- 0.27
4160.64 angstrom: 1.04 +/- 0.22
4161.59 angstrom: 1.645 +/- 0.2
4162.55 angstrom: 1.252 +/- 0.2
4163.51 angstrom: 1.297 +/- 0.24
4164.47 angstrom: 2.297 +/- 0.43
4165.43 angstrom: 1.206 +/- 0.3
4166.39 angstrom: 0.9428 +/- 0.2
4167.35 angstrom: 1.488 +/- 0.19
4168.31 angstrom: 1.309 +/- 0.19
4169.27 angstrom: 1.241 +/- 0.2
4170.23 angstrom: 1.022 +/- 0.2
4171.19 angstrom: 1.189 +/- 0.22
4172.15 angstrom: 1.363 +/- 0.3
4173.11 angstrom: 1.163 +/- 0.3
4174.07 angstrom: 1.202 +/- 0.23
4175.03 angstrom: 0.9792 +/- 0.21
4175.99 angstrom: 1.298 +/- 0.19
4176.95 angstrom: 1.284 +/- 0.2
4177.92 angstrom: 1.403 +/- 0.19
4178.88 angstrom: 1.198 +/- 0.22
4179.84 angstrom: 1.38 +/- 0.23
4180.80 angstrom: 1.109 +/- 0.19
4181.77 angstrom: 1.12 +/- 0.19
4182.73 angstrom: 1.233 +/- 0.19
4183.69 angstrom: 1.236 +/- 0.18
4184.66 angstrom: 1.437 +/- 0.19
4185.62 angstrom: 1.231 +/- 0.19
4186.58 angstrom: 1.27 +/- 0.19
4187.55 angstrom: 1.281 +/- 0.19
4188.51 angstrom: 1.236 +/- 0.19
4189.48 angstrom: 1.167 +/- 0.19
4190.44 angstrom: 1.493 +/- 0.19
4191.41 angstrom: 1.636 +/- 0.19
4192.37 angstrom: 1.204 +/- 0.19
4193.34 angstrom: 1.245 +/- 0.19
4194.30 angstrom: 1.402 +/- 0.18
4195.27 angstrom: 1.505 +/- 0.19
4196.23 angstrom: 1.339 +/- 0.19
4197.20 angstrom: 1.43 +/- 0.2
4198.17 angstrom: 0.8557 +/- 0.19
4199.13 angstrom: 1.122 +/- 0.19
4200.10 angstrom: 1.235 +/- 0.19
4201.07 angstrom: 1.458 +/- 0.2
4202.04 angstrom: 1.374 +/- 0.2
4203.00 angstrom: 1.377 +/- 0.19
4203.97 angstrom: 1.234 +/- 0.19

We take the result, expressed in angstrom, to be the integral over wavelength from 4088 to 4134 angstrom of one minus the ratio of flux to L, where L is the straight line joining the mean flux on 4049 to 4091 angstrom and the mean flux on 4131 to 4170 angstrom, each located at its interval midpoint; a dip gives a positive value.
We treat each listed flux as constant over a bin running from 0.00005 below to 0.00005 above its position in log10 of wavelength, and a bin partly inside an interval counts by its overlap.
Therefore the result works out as -1.2 angstrom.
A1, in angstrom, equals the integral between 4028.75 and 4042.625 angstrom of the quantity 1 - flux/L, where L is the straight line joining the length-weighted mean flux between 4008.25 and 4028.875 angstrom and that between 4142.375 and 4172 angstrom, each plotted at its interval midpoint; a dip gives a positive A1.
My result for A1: 0.7 angstrom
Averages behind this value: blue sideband 1.42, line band 1.33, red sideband 1.26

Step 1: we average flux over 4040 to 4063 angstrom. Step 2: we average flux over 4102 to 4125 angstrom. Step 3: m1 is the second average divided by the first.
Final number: 1.04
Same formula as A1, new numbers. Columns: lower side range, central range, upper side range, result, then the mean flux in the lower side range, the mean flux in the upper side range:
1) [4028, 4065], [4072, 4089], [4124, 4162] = -1.7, 1.32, 1.25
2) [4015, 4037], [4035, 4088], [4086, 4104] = 1.6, 1.42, 1.38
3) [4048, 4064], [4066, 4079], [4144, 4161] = -1.5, 1.28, 1.21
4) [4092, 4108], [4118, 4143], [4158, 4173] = 1.4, 1.36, 1.33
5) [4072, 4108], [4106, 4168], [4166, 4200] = 1.5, 1.4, 1.26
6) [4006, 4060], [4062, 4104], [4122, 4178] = -2.2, 1.35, 1.25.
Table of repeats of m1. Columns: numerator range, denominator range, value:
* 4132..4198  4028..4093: 0.94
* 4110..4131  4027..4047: 0.96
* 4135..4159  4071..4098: 0.86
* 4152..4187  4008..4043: 0.92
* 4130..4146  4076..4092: 0.90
